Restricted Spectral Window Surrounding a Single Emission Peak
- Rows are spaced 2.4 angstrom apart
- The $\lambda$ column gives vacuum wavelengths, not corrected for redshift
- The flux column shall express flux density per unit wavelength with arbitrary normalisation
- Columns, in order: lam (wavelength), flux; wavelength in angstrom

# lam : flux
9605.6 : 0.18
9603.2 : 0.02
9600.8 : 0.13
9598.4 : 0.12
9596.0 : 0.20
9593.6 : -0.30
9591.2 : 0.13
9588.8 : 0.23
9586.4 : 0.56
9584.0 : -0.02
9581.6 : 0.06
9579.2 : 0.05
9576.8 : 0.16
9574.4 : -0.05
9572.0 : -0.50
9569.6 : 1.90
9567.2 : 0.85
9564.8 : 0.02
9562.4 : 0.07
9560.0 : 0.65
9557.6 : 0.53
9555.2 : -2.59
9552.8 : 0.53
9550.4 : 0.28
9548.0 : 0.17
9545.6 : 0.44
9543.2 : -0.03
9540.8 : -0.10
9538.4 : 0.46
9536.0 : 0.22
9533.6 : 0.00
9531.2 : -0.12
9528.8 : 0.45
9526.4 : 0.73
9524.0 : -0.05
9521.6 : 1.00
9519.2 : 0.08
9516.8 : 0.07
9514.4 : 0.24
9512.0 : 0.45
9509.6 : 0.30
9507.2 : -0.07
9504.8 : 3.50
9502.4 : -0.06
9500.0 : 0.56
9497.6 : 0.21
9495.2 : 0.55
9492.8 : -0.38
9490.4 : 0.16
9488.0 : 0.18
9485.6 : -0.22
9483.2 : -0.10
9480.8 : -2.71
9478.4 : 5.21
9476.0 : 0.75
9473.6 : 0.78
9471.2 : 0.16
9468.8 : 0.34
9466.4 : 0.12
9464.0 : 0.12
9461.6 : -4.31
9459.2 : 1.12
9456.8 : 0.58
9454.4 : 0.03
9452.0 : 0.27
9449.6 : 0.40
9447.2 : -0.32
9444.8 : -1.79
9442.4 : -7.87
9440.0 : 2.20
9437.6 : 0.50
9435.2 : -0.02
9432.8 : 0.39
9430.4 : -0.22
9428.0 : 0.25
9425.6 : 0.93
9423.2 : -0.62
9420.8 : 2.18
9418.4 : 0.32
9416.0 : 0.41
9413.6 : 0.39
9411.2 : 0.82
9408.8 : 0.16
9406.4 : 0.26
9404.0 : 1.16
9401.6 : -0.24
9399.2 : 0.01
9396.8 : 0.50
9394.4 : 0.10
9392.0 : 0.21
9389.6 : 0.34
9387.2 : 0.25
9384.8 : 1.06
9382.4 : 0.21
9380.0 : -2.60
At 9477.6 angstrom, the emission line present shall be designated Hgamma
